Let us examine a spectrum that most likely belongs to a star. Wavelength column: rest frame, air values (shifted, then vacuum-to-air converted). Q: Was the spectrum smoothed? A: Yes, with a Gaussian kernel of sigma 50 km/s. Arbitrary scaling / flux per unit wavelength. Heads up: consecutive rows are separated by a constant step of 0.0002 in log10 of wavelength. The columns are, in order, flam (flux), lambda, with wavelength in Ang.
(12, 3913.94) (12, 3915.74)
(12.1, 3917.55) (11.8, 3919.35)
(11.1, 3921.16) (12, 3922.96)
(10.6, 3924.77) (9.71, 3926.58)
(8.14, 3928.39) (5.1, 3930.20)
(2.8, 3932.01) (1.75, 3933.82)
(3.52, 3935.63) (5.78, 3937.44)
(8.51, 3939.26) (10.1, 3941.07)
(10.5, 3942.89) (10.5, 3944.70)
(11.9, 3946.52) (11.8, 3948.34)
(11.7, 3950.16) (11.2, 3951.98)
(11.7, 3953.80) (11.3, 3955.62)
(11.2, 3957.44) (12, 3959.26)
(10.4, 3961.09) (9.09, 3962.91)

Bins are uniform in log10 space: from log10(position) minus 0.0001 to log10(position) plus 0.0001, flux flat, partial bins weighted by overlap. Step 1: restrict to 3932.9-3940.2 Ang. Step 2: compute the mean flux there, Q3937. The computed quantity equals 4.92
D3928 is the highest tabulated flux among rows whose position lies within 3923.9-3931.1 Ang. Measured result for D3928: 10.6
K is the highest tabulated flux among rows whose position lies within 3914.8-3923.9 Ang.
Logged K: 12.1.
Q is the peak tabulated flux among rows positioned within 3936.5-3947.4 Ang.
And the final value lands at 11.9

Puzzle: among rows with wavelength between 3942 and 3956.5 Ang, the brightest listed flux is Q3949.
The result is 11.9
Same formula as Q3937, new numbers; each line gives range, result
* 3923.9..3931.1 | 8.37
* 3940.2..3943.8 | 10.3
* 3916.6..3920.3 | 11.9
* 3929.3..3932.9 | 3.95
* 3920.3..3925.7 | 11.2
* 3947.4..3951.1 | 11.7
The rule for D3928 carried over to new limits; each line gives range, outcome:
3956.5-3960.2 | 12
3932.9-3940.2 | 8.51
